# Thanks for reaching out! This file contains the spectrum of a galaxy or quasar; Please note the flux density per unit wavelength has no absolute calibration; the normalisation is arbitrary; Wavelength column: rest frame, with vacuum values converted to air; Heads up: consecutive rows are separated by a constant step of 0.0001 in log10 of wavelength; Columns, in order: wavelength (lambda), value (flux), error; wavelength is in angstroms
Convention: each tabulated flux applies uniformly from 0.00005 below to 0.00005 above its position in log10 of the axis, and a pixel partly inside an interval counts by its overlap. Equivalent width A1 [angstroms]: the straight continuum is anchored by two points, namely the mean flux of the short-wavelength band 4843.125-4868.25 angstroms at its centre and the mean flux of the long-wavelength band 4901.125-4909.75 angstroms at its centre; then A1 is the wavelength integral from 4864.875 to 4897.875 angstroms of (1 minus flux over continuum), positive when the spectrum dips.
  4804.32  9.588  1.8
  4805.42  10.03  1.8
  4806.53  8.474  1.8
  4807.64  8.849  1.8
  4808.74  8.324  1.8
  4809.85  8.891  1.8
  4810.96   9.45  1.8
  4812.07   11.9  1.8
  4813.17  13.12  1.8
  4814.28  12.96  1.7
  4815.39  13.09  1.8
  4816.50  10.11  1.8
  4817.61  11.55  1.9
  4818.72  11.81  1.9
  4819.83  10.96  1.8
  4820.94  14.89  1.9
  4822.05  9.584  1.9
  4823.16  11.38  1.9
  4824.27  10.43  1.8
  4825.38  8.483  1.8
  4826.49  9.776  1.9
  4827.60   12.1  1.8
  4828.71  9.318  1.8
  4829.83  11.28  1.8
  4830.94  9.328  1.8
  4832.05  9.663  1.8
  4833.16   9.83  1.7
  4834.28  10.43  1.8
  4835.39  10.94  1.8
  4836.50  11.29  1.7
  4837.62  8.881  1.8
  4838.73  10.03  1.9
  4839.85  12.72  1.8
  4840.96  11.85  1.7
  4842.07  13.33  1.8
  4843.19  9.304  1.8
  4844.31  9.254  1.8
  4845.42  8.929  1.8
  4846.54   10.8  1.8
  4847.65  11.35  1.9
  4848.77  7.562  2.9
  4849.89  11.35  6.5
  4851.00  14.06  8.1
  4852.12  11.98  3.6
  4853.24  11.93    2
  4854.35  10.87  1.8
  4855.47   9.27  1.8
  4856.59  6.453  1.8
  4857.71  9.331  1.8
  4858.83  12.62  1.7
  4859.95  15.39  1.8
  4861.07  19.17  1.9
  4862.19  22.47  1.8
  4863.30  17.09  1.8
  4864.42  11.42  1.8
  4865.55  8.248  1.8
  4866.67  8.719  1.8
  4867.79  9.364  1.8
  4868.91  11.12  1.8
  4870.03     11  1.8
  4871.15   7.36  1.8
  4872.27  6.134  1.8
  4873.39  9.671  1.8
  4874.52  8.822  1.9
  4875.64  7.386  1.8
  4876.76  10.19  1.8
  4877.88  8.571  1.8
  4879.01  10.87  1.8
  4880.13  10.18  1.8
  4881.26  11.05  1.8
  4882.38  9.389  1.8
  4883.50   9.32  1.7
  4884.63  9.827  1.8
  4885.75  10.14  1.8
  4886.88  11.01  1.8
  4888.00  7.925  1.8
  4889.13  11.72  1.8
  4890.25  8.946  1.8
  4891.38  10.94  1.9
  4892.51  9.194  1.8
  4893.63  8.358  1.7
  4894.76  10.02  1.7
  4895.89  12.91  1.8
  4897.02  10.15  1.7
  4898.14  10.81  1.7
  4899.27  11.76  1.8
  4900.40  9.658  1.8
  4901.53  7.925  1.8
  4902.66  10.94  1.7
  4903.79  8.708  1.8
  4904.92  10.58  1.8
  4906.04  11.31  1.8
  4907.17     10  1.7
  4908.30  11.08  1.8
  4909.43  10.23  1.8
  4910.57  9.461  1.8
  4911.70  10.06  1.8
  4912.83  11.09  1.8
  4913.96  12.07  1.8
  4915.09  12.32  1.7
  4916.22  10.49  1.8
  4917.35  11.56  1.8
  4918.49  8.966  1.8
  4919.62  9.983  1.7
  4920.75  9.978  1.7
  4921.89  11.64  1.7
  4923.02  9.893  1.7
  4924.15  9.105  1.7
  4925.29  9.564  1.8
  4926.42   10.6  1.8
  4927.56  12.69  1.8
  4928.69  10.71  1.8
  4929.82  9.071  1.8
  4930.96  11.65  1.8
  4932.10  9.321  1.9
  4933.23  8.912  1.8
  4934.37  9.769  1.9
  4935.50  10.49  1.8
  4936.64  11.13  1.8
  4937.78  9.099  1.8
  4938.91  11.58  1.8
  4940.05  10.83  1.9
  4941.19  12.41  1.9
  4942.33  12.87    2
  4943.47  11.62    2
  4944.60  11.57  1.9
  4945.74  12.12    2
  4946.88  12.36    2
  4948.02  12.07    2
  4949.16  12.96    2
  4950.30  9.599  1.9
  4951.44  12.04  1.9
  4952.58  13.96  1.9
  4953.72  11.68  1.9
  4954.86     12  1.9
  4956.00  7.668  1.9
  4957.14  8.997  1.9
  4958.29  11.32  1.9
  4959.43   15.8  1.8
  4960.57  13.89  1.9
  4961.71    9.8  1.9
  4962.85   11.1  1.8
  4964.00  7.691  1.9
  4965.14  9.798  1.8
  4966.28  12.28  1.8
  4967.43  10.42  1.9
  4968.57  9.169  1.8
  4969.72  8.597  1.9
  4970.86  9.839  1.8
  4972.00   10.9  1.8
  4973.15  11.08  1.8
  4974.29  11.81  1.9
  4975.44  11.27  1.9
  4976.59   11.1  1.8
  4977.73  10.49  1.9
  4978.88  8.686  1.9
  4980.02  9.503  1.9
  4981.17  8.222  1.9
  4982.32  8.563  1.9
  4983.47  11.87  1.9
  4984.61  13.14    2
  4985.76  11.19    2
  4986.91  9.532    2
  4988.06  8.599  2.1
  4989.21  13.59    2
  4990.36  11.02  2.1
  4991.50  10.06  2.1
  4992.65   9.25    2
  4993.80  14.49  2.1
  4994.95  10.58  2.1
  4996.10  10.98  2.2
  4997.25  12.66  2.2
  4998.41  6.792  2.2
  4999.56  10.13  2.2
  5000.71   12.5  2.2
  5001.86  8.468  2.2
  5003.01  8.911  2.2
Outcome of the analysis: 3.74 angstroms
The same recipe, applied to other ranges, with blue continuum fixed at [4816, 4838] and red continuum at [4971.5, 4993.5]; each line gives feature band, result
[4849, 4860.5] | -0.7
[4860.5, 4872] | -2.0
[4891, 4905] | 0.6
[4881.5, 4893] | 0.8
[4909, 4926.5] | 0.3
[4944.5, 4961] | -2.0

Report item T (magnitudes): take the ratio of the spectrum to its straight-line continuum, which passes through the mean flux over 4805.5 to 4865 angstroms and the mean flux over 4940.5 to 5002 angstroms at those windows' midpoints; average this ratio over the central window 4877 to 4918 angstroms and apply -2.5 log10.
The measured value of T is 0.08 mag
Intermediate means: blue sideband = 11.2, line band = 10.3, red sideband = 10.9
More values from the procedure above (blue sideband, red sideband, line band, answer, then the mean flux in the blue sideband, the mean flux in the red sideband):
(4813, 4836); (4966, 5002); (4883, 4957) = 0.009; 11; 10.5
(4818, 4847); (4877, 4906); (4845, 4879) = -0.061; 10.6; 10.1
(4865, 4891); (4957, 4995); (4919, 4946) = -0.054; 9.45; 10.7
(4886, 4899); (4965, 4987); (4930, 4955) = -0.099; 10.2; 10.4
